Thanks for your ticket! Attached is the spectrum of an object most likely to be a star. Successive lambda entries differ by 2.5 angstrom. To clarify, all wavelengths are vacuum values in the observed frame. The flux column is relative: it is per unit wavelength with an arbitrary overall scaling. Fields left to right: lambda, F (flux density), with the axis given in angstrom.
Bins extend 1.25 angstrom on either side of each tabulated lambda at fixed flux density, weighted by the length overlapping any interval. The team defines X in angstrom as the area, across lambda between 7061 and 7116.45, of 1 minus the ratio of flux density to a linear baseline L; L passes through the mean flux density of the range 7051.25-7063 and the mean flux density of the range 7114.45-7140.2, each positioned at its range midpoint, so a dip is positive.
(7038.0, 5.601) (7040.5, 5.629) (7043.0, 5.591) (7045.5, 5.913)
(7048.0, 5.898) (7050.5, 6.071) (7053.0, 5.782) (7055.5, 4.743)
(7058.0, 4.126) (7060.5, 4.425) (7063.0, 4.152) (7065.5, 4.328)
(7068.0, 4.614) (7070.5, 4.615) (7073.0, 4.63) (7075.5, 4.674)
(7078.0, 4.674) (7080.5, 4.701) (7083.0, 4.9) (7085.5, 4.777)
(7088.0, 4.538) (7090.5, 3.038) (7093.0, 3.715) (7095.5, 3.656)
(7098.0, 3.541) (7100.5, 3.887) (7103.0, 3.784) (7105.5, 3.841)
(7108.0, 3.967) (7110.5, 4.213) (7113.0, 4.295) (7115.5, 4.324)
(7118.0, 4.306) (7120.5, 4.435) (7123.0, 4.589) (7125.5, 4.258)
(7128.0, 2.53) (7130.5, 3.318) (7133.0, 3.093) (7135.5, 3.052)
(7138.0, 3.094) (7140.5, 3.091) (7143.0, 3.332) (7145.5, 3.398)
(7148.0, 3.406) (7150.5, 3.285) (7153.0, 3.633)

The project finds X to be 0.6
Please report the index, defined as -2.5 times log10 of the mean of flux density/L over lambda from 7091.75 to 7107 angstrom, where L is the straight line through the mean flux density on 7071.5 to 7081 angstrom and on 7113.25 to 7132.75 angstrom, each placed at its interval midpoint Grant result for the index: 0.15 mag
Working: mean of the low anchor 4.67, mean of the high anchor 3.94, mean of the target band 3.74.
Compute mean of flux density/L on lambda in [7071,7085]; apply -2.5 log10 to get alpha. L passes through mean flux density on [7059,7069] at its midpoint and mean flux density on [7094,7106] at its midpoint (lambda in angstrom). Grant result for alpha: -0.146 mag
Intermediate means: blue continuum 4.37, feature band 4.71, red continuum 3.74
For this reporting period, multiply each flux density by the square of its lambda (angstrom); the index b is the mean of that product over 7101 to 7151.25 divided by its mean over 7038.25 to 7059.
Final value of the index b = 0.69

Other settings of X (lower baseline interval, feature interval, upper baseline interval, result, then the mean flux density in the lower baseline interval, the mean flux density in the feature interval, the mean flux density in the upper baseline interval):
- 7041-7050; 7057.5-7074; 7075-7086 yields 2.43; 5.81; 4.42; 4.75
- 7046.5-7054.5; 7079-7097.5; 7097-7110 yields 1.12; 5.88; 4.17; 3.83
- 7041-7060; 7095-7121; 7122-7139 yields -0.47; 5.41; 4.02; 3.41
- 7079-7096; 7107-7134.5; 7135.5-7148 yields -2.35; 4.22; 3.93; 3.23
